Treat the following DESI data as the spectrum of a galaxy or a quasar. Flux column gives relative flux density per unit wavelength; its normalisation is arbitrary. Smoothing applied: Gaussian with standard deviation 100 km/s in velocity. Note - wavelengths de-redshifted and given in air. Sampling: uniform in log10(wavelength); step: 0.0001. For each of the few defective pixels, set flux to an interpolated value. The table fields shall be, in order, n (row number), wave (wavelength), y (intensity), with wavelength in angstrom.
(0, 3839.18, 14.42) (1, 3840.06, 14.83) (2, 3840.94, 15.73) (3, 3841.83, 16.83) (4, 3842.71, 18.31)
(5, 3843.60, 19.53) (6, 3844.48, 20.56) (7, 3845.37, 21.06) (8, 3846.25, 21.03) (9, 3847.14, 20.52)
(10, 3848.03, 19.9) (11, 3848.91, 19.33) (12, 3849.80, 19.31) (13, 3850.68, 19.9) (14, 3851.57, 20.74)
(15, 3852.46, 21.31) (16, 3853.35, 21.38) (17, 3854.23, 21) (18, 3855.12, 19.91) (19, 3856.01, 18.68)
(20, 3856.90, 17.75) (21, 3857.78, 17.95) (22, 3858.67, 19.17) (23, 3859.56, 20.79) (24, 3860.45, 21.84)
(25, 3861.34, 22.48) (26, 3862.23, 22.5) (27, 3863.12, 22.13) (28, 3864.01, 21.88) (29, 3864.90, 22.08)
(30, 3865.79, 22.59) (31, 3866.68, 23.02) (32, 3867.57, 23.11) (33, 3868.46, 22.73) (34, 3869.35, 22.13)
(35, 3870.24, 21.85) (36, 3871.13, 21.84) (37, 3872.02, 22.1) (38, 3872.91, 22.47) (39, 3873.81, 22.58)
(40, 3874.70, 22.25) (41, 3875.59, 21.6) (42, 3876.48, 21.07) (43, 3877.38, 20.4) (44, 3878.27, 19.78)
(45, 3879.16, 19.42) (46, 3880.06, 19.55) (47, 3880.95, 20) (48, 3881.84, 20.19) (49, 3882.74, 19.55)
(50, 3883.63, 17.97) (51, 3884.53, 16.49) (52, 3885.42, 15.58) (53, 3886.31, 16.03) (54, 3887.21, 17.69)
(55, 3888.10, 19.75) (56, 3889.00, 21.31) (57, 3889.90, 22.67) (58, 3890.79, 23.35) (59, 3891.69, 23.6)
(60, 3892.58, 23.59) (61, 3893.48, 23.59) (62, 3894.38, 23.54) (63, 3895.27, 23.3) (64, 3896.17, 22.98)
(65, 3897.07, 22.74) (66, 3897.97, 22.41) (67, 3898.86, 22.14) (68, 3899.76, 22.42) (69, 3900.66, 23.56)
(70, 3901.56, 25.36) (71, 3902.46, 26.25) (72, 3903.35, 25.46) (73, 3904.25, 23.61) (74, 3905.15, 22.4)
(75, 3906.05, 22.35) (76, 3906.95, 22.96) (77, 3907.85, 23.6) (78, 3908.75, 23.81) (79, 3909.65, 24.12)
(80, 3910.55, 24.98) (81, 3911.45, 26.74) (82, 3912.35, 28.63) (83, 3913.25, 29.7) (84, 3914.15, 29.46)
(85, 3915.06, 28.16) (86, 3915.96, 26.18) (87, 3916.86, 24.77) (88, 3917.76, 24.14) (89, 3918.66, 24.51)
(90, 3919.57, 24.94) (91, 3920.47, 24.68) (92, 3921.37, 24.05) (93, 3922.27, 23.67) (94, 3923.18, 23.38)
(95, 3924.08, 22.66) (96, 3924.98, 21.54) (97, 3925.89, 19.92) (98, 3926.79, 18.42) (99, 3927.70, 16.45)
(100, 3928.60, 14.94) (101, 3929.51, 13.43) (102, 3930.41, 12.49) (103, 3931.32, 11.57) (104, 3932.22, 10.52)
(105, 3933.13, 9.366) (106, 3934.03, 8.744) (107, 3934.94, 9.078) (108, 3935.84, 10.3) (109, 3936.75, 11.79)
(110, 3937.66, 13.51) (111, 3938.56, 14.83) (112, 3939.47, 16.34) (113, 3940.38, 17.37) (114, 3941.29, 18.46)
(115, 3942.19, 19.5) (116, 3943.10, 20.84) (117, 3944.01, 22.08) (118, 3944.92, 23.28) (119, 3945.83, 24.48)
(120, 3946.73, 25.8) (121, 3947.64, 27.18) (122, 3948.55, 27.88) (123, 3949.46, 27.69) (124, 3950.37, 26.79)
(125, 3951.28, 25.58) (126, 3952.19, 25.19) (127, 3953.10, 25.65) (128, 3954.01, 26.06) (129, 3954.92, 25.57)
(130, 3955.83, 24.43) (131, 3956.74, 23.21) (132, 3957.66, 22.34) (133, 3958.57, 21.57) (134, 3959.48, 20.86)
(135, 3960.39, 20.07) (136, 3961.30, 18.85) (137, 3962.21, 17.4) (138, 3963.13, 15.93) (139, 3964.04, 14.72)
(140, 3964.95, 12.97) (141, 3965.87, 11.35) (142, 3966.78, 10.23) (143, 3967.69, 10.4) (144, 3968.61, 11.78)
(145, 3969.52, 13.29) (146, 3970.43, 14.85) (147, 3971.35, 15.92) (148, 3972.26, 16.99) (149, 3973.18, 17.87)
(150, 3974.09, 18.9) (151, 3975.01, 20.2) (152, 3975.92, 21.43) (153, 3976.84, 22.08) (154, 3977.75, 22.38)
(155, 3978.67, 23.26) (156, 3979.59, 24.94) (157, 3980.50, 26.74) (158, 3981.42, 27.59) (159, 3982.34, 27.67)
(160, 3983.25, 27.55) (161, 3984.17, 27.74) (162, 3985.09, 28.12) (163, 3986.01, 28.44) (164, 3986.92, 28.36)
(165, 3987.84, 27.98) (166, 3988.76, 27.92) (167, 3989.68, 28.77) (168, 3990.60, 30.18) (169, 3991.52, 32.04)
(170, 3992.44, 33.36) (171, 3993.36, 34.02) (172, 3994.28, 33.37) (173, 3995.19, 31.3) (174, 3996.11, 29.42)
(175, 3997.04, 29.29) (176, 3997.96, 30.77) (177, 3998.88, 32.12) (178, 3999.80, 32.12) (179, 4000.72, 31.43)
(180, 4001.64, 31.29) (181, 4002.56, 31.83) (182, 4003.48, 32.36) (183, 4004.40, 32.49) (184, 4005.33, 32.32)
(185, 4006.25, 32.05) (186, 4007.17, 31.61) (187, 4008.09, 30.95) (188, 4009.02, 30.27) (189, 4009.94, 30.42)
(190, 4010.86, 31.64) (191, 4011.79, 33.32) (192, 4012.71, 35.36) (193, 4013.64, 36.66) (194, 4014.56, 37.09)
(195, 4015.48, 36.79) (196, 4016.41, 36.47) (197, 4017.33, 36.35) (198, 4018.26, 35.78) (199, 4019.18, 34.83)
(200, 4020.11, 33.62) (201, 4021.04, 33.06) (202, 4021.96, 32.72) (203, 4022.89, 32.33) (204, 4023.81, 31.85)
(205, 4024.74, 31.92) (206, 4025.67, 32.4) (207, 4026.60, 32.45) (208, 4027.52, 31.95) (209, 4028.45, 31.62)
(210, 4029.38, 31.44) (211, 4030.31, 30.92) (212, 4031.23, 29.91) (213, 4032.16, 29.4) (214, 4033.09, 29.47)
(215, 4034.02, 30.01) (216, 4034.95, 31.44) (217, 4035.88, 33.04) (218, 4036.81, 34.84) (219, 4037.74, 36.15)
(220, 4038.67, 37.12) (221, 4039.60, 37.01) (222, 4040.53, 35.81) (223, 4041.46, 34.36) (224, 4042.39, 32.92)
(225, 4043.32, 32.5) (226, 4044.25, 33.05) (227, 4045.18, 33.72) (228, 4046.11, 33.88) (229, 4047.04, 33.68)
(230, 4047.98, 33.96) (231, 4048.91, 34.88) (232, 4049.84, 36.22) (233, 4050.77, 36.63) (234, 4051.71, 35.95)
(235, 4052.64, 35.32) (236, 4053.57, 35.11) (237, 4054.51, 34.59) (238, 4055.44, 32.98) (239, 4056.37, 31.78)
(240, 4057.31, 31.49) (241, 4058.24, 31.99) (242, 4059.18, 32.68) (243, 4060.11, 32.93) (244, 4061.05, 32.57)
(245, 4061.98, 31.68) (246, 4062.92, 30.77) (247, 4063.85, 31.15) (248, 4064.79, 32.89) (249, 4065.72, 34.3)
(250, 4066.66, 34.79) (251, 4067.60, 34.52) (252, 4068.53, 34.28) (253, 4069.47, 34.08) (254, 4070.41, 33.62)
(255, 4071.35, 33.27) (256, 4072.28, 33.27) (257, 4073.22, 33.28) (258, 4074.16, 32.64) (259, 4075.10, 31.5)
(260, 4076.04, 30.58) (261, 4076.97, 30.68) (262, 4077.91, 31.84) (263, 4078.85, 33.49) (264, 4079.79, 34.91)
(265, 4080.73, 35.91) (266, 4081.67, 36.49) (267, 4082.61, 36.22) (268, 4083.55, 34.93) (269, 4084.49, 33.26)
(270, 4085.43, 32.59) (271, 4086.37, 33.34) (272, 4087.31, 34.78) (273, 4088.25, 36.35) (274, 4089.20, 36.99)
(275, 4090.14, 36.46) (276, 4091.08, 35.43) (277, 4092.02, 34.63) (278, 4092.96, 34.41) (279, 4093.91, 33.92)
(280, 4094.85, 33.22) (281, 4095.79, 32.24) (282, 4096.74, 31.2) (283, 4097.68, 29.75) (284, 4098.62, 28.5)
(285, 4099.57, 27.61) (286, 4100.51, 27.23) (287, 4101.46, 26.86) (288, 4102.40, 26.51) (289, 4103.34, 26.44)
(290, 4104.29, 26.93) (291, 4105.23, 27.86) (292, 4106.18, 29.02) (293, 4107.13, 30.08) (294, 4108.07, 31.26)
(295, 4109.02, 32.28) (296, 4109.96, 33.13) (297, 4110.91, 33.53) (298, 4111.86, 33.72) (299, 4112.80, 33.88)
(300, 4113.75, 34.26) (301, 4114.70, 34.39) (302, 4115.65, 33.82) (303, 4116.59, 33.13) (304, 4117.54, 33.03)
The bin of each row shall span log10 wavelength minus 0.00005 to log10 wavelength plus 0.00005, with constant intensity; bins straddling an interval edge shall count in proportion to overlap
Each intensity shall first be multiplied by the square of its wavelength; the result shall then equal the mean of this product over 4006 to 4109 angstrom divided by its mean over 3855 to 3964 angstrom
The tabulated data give 1.67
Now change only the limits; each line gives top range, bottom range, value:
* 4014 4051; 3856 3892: 1.75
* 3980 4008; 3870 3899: 1.53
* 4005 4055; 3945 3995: 1.49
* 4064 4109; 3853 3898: 1.71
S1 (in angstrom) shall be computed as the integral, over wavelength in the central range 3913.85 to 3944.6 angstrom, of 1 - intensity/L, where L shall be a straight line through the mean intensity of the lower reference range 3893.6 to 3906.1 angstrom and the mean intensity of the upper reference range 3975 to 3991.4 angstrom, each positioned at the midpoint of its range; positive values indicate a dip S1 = 7.5 angstrom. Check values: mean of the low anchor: 23.5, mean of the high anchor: 26.5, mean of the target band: 18.5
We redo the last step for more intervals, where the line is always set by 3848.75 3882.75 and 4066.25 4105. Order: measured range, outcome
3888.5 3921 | -1.83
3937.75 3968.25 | 5.88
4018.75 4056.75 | -4.09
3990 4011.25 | -2.60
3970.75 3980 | 2.25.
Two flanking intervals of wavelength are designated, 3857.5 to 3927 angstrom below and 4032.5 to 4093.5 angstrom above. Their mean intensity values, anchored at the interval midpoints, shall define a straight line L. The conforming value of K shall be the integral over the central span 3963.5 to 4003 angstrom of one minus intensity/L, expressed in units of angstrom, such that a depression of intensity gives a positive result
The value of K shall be 5.8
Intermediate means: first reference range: 22.5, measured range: 24.5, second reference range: 33.8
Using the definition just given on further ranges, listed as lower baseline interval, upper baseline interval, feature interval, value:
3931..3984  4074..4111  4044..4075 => -4.9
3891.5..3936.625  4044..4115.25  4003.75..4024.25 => -3.7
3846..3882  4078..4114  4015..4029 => -2.4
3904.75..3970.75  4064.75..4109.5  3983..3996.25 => -3.0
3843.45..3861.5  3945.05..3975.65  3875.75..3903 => -1.5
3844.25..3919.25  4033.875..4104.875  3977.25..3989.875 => 0.5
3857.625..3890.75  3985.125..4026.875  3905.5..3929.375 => 0.8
